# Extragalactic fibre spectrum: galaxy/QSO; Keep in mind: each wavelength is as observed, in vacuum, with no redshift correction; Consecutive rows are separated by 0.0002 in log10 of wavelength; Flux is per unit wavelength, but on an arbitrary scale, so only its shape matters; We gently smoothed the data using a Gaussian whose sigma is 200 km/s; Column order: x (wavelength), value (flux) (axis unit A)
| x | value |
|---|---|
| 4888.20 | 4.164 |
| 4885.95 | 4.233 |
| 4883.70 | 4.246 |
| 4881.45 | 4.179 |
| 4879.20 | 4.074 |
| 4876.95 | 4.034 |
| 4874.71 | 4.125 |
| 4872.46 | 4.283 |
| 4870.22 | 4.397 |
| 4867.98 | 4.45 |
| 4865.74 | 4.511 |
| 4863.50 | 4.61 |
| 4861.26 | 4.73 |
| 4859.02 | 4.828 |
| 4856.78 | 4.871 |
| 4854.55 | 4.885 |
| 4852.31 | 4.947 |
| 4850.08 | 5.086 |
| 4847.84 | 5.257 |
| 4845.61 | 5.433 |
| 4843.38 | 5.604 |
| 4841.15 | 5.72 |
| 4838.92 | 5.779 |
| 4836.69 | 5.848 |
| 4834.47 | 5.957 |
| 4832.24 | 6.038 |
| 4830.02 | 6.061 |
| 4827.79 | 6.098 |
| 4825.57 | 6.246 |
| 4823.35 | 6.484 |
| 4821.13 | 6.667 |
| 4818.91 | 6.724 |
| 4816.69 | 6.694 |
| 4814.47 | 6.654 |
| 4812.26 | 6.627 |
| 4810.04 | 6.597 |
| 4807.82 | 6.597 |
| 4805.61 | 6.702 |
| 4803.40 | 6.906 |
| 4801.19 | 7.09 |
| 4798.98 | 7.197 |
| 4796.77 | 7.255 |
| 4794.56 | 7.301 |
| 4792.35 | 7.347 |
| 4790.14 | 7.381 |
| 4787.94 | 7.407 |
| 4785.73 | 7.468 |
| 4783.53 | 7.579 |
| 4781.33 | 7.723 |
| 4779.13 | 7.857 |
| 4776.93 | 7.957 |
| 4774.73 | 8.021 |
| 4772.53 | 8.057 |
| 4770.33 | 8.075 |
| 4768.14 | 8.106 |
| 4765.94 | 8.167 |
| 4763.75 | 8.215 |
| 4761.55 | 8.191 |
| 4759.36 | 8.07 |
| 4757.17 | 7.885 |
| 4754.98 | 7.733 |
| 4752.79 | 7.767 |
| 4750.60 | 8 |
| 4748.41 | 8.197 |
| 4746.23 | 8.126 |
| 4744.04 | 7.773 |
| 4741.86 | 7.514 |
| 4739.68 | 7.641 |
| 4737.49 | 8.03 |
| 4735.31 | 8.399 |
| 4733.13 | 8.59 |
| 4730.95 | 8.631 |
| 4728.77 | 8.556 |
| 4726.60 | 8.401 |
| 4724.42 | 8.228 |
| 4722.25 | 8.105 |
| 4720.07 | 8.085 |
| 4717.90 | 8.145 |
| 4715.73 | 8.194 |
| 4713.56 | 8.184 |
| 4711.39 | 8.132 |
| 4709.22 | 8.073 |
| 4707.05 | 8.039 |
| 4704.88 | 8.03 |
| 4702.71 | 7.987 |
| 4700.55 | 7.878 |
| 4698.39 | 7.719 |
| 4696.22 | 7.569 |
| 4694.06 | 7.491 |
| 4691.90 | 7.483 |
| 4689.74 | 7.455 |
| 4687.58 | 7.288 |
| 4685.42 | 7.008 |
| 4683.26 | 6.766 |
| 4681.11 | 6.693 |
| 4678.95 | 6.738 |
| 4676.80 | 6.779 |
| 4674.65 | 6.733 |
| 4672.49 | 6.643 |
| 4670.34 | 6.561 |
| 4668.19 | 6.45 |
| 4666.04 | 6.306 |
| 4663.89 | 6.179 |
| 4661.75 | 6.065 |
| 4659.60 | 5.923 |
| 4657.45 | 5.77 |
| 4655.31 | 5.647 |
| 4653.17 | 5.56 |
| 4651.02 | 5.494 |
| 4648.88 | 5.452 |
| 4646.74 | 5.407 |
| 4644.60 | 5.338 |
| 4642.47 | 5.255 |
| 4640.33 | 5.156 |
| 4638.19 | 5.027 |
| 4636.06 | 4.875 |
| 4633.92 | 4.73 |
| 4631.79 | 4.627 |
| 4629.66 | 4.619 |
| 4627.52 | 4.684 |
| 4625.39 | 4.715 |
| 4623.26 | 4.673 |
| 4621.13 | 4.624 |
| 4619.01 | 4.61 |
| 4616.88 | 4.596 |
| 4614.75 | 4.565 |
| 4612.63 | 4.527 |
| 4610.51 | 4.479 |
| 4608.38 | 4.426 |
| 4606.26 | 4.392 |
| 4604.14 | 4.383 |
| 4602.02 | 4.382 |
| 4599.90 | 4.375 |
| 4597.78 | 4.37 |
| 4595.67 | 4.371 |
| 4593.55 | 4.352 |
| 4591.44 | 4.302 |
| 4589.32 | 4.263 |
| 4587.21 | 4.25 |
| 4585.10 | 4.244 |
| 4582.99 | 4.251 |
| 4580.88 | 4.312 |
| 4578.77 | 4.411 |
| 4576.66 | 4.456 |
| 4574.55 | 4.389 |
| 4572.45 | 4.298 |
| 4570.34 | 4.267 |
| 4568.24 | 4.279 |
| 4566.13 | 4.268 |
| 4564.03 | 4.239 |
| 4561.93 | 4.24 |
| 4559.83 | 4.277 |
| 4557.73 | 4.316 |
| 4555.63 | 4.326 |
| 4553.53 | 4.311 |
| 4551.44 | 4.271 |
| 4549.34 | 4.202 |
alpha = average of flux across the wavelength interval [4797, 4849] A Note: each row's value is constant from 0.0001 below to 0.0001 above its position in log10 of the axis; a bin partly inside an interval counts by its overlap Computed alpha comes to 6.32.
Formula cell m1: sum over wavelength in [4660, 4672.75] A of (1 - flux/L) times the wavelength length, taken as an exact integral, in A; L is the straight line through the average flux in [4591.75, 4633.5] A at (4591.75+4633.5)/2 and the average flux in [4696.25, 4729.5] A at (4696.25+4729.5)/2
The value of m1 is 0.22 A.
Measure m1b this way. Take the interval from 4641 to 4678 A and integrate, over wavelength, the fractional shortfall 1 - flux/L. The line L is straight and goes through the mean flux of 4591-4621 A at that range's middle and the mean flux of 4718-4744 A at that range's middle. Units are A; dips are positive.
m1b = 0.5 A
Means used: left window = 4.45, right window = 8.18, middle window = 5.97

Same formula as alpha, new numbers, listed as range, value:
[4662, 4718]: 7.3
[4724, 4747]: 8.17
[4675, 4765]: 7.84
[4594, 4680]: 5.24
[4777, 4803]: 7.43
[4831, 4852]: 5.61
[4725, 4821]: 7.65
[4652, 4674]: 6.12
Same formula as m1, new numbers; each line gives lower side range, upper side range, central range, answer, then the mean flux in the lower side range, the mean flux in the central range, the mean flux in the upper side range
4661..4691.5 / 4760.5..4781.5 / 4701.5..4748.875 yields -4.7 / 6.72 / 8.14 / 8.05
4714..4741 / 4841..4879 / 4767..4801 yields -4.4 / 8.24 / 7.63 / 4.77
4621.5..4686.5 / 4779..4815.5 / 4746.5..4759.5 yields -2.4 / 5.72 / 7.95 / 7.14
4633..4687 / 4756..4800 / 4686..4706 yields -3.5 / 5.96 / 7.64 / 7.76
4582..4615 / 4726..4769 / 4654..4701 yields -3.0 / 4.37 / 6.76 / 8.1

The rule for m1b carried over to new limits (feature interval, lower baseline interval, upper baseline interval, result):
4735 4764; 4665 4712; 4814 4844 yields -4.9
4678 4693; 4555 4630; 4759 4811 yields -2.9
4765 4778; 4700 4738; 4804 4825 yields -1.3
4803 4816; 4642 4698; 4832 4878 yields -3.2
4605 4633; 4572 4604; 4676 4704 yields 3.5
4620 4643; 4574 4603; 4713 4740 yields 3.1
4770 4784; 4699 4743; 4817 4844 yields -1.6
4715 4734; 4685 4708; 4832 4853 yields -2.8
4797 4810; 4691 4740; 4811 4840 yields -0.5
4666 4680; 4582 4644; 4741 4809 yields -2.2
